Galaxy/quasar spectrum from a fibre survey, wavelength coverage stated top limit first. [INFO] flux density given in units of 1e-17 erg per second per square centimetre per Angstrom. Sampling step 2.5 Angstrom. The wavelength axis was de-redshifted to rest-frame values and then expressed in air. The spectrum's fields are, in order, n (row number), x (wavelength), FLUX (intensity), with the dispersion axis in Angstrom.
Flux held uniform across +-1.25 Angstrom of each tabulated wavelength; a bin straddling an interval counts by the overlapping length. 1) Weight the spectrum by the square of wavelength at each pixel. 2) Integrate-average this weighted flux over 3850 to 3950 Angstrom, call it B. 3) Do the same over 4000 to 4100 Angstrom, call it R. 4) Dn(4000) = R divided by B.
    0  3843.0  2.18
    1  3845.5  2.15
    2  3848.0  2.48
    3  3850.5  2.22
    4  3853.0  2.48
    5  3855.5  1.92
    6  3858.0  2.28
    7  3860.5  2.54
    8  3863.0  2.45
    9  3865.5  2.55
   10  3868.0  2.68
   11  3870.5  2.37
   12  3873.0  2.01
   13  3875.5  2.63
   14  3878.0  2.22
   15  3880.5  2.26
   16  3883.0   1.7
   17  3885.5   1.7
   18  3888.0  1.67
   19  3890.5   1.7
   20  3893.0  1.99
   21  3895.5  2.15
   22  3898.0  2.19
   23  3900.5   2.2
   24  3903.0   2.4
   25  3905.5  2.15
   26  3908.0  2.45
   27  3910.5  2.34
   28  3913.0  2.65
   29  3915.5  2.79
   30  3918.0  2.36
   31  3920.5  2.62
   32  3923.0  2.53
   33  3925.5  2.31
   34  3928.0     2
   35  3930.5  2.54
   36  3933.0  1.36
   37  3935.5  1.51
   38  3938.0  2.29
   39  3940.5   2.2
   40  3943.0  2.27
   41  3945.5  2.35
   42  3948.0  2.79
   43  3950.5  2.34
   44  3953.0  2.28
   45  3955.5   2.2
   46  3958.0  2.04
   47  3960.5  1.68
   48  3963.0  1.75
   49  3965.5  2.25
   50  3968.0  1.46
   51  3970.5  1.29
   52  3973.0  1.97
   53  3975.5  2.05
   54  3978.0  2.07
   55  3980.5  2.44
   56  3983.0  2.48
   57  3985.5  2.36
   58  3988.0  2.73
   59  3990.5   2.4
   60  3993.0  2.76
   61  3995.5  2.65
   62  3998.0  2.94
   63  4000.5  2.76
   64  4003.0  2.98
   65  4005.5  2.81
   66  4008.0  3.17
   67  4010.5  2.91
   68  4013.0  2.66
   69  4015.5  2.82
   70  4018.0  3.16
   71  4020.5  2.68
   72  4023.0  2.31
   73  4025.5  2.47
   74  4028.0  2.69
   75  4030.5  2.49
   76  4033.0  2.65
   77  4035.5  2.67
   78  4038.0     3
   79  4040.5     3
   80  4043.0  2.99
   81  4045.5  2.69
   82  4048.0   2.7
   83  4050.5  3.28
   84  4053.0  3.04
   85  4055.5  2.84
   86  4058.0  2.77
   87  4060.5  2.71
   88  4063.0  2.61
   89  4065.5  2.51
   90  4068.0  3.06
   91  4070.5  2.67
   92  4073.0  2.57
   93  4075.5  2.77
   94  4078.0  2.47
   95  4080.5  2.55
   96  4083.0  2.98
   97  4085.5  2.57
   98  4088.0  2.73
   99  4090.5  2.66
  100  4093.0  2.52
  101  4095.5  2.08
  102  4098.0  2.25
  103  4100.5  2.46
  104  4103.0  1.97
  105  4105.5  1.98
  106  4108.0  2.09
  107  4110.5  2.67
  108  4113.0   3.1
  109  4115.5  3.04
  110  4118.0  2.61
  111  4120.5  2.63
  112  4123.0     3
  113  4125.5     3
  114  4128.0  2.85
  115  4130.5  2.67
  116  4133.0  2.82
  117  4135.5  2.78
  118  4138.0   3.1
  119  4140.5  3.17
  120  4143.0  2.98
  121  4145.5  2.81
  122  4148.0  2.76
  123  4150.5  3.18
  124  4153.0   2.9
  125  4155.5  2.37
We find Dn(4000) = 1.3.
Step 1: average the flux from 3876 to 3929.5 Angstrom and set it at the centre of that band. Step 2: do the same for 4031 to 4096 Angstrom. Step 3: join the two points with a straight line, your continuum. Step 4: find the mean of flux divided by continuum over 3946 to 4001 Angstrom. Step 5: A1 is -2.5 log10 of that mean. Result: 0.09 mag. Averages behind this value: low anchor 2.22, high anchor 2.74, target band 2.25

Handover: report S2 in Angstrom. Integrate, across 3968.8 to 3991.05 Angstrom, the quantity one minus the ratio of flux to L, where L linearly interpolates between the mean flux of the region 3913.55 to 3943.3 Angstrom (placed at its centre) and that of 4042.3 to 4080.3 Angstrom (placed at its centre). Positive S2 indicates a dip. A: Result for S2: 2.5 Angstrom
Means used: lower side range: 2.24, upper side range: 2.77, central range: 2.18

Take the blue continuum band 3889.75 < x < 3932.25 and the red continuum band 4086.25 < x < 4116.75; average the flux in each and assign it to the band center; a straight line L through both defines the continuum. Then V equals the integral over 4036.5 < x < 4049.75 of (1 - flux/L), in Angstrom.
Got -2.6 Angstrom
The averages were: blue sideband 2.31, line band 2.89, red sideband 2.46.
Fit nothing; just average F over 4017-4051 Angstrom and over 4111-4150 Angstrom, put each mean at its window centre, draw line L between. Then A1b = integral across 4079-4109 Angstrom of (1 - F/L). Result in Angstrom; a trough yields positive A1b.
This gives 4.56 Angstrom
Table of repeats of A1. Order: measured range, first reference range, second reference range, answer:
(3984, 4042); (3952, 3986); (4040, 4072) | -0.136 mag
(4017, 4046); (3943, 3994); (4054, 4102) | -0.125 mag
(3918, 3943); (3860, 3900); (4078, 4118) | 0.039 mag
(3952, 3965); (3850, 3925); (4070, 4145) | 0.197 mag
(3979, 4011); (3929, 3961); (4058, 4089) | -0.150 mag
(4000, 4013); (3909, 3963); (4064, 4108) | -0.223 mag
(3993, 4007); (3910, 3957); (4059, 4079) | -0.141 mag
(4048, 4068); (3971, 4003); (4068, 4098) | -0.107 mag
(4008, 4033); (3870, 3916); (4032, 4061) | 0.015 mag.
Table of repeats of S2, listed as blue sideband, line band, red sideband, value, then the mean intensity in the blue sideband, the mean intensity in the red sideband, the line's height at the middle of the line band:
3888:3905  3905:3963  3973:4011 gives 0.5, 2.07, 2.61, 2.28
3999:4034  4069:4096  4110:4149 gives 2.0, 2.76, 2.88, 2.83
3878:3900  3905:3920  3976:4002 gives -2.8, 1.95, 2.55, 2.09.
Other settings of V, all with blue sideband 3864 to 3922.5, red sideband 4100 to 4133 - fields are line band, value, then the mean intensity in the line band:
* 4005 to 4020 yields -2.8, 2.92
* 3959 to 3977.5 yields 4.6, 1.79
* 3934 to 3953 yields 0.8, 2.24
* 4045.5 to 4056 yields -1.7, 2.94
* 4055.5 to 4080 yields -1.3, 2.69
